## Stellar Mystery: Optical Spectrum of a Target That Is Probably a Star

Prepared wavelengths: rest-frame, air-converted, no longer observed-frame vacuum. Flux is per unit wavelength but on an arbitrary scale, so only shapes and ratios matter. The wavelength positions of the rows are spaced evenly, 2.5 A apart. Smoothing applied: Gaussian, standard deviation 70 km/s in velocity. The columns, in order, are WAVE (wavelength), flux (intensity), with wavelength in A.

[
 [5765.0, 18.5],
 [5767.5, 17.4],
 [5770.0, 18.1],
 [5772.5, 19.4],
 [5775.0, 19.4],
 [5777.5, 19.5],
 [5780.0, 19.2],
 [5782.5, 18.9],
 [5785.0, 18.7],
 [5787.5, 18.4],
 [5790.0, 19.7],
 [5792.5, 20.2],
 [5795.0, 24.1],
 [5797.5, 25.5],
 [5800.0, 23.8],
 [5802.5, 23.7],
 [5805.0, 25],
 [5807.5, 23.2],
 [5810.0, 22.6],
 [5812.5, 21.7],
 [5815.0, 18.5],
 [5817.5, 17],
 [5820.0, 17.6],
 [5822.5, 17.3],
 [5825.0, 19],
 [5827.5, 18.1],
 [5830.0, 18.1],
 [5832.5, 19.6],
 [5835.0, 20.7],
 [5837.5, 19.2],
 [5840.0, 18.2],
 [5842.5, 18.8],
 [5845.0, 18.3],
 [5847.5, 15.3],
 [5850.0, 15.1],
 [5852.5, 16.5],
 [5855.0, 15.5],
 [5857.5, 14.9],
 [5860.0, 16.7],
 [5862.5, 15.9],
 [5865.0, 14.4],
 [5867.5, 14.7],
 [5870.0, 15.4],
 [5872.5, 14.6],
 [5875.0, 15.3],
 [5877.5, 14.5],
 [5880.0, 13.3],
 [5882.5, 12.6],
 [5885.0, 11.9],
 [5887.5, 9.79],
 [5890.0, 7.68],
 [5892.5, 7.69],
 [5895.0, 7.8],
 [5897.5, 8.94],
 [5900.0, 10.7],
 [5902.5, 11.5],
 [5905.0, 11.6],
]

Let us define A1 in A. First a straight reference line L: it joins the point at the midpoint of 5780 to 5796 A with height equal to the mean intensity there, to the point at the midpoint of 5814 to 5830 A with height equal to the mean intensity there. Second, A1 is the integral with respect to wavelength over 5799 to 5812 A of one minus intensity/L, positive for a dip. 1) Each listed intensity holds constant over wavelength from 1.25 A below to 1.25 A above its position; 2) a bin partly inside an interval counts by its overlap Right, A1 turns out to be -3.22 A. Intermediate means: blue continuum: 19.9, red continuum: 17.9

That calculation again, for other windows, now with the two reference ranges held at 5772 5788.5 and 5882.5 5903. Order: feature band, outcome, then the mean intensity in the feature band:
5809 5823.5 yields -2.7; 19.1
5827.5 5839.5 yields -3.8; 19.2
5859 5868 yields -2.5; 15.4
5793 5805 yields -4.5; 24.1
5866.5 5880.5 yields -4.3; 14.7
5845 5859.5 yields -3.1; 15.8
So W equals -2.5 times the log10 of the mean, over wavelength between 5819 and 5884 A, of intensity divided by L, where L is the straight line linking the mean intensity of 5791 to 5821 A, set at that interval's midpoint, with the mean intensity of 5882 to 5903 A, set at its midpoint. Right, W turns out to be -0.08 mag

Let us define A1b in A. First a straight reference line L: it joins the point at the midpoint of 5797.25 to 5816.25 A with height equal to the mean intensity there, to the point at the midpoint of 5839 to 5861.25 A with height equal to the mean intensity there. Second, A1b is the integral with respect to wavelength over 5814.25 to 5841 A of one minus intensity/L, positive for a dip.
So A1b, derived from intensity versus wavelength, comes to 1.7 A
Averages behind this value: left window 22.9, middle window 18.5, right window 16.6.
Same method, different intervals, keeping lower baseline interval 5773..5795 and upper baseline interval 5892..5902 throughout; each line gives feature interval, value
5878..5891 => -1.3 A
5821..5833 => -2.2 A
